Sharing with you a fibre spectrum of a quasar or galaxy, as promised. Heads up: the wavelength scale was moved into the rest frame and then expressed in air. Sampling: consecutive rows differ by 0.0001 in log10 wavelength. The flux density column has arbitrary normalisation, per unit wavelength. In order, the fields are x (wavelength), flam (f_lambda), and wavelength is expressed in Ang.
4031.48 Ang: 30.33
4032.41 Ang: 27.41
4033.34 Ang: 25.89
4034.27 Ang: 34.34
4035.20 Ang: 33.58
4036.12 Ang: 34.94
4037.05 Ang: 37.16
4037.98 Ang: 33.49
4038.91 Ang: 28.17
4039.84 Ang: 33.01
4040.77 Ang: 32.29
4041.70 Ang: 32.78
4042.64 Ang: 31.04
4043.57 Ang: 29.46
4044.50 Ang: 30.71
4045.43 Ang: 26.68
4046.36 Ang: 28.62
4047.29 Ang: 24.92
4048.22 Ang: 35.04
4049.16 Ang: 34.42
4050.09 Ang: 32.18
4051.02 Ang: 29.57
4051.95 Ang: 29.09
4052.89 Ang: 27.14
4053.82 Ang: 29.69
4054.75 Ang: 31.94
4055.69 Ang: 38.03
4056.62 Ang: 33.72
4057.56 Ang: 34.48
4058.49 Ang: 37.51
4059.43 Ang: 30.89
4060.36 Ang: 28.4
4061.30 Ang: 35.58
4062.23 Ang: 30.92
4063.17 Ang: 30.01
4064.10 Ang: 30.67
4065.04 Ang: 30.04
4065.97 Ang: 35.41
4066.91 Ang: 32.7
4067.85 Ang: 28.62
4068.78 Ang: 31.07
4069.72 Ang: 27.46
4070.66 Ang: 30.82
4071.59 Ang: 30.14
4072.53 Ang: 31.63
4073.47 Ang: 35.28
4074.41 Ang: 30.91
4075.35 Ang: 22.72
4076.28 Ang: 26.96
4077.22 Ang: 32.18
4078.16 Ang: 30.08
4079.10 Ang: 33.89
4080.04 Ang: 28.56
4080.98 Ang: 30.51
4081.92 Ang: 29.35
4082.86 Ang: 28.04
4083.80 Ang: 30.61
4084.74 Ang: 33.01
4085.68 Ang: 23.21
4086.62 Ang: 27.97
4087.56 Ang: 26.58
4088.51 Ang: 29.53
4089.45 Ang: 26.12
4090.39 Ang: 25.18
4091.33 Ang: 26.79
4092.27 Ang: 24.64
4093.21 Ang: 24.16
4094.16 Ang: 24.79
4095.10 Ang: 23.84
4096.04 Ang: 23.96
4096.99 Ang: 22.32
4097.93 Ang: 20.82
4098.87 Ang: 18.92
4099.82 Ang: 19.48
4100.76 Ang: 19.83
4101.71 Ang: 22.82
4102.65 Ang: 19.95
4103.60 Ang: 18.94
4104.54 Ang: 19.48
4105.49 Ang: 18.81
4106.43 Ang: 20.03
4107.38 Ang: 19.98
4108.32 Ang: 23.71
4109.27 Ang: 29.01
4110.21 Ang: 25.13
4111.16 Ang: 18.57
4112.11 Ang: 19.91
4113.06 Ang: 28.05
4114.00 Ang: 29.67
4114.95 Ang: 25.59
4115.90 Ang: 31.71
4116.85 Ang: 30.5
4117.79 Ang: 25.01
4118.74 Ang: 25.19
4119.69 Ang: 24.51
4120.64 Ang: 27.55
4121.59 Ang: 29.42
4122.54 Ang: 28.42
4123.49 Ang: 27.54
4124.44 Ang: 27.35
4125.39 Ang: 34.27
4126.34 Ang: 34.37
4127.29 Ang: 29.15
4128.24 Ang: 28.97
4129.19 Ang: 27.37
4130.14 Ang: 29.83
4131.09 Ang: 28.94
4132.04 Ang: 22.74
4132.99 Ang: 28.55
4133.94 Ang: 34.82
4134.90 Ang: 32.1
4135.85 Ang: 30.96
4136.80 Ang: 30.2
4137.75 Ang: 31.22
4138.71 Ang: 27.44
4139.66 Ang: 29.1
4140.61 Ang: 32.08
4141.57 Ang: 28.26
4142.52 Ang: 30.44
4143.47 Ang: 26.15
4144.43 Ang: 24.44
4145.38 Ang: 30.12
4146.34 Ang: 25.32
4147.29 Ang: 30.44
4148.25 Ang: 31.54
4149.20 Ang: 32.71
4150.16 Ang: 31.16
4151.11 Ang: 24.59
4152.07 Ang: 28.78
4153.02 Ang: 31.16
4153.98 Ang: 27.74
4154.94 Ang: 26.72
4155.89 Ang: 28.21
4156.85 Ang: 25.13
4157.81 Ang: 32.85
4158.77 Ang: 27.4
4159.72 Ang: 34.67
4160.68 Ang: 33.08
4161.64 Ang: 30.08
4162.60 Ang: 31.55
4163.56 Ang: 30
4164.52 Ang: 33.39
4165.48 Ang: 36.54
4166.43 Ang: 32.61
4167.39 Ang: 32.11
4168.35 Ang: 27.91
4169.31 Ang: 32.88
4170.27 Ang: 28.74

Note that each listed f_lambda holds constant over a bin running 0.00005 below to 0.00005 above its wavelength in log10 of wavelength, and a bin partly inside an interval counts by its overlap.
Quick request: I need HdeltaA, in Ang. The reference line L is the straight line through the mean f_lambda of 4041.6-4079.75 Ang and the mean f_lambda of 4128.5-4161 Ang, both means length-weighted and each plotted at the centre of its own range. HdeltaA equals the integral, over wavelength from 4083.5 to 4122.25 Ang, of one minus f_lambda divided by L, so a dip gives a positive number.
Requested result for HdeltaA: 7.2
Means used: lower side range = 31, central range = 24.5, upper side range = 29.3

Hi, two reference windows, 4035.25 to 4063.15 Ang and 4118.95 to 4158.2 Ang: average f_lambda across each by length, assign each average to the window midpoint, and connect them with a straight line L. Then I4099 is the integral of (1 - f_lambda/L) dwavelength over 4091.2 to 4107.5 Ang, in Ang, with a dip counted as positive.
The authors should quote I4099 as 4.68 Ang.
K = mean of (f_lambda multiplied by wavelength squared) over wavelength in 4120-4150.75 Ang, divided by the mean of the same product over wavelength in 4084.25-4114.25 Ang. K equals 1.3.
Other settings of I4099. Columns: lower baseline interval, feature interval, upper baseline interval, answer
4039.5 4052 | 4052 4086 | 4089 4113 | -4.6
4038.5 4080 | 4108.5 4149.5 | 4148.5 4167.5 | 3.0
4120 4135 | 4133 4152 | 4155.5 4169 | 0.3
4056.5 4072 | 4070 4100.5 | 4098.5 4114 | -0.5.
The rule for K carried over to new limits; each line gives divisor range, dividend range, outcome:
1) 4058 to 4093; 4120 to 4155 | 1.01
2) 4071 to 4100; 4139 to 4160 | 1.10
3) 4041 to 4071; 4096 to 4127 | 0.81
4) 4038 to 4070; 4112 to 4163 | 0.97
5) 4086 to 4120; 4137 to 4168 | 1.28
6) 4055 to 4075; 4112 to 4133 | 0.90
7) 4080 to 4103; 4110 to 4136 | 1.13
